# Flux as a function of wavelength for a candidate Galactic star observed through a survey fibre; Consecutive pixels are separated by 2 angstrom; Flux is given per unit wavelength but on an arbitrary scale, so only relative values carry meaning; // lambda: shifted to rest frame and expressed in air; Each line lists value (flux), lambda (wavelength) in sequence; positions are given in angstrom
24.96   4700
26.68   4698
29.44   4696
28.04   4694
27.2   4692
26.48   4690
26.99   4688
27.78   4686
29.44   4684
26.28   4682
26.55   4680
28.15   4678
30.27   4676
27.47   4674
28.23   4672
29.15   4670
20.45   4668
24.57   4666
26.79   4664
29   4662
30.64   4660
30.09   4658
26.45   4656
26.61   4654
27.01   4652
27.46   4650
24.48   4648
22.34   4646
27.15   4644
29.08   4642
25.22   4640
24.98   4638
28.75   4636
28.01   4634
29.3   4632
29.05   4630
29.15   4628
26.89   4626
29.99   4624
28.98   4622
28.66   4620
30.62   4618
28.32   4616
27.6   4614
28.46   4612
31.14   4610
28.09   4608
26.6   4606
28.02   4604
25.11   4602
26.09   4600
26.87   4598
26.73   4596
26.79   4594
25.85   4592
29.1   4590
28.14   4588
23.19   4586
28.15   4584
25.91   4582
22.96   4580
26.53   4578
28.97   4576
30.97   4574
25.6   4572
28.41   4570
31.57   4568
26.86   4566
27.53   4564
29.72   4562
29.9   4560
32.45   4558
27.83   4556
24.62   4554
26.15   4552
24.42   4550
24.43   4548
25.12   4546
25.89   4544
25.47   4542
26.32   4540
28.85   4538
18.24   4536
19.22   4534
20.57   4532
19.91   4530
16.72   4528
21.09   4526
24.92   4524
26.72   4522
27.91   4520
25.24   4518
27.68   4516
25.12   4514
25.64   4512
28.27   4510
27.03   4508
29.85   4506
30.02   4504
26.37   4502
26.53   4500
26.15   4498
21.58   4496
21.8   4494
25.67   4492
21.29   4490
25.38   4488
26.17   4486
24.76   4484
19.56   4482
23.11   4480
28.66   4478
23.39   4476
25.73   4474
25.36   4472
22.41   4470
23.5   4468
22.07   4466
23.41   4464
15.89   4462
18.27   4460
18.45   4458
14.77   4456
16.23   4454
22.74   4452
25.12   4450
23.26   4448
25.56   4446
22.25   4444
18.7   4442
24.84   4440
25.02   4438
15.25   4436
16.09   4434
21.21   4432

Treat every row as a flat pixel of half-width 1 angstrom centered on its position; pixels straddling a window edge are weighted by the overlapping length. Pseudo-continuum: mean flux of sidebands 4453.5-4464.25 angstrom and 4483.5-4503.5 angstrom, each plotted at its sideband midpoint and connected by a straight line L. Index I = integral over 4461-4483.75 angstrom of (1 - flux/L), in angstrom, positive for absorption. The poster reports -3.09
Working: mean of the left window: 17.5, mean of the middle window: 23.1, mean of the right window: 24.7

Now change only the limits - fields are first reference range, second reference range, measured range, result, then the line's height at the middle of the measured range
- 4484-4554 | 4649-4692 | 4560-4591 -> -2.30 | 25.7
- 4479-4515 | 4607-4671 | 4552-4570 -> -1.58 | 26.3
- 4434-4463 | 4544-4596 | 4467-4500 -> -2.71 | 22.3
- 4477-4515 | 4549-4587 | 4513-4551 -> 3.66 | 26.4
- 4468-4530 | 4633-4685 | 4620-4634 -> -1.13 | 26.7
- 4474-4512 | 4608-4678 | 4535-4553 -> 0.80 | 26.1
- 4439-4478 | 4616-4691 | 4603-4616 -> -1.02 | 26.3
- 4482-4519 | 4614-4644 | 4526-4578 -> 1.91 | 26.7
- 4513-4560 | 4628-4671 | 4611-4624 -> -1.23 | 26.4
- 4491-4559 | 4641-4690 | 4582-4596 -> -0.40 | 26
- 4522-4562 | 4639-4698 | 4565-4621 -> -4.27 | 25.6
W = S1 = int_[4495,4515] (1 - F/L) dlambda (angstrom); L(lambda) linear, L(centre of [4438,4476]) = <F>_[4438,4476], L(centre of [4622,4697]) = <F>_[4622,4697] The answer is -3.1 angstrom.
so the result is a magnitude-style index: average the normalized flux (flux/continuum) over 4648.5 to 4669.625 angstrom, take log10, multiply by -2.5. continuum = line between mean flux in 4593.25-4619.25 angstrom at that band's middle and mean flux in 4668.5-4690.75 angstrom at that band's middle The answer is 0.033 mag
